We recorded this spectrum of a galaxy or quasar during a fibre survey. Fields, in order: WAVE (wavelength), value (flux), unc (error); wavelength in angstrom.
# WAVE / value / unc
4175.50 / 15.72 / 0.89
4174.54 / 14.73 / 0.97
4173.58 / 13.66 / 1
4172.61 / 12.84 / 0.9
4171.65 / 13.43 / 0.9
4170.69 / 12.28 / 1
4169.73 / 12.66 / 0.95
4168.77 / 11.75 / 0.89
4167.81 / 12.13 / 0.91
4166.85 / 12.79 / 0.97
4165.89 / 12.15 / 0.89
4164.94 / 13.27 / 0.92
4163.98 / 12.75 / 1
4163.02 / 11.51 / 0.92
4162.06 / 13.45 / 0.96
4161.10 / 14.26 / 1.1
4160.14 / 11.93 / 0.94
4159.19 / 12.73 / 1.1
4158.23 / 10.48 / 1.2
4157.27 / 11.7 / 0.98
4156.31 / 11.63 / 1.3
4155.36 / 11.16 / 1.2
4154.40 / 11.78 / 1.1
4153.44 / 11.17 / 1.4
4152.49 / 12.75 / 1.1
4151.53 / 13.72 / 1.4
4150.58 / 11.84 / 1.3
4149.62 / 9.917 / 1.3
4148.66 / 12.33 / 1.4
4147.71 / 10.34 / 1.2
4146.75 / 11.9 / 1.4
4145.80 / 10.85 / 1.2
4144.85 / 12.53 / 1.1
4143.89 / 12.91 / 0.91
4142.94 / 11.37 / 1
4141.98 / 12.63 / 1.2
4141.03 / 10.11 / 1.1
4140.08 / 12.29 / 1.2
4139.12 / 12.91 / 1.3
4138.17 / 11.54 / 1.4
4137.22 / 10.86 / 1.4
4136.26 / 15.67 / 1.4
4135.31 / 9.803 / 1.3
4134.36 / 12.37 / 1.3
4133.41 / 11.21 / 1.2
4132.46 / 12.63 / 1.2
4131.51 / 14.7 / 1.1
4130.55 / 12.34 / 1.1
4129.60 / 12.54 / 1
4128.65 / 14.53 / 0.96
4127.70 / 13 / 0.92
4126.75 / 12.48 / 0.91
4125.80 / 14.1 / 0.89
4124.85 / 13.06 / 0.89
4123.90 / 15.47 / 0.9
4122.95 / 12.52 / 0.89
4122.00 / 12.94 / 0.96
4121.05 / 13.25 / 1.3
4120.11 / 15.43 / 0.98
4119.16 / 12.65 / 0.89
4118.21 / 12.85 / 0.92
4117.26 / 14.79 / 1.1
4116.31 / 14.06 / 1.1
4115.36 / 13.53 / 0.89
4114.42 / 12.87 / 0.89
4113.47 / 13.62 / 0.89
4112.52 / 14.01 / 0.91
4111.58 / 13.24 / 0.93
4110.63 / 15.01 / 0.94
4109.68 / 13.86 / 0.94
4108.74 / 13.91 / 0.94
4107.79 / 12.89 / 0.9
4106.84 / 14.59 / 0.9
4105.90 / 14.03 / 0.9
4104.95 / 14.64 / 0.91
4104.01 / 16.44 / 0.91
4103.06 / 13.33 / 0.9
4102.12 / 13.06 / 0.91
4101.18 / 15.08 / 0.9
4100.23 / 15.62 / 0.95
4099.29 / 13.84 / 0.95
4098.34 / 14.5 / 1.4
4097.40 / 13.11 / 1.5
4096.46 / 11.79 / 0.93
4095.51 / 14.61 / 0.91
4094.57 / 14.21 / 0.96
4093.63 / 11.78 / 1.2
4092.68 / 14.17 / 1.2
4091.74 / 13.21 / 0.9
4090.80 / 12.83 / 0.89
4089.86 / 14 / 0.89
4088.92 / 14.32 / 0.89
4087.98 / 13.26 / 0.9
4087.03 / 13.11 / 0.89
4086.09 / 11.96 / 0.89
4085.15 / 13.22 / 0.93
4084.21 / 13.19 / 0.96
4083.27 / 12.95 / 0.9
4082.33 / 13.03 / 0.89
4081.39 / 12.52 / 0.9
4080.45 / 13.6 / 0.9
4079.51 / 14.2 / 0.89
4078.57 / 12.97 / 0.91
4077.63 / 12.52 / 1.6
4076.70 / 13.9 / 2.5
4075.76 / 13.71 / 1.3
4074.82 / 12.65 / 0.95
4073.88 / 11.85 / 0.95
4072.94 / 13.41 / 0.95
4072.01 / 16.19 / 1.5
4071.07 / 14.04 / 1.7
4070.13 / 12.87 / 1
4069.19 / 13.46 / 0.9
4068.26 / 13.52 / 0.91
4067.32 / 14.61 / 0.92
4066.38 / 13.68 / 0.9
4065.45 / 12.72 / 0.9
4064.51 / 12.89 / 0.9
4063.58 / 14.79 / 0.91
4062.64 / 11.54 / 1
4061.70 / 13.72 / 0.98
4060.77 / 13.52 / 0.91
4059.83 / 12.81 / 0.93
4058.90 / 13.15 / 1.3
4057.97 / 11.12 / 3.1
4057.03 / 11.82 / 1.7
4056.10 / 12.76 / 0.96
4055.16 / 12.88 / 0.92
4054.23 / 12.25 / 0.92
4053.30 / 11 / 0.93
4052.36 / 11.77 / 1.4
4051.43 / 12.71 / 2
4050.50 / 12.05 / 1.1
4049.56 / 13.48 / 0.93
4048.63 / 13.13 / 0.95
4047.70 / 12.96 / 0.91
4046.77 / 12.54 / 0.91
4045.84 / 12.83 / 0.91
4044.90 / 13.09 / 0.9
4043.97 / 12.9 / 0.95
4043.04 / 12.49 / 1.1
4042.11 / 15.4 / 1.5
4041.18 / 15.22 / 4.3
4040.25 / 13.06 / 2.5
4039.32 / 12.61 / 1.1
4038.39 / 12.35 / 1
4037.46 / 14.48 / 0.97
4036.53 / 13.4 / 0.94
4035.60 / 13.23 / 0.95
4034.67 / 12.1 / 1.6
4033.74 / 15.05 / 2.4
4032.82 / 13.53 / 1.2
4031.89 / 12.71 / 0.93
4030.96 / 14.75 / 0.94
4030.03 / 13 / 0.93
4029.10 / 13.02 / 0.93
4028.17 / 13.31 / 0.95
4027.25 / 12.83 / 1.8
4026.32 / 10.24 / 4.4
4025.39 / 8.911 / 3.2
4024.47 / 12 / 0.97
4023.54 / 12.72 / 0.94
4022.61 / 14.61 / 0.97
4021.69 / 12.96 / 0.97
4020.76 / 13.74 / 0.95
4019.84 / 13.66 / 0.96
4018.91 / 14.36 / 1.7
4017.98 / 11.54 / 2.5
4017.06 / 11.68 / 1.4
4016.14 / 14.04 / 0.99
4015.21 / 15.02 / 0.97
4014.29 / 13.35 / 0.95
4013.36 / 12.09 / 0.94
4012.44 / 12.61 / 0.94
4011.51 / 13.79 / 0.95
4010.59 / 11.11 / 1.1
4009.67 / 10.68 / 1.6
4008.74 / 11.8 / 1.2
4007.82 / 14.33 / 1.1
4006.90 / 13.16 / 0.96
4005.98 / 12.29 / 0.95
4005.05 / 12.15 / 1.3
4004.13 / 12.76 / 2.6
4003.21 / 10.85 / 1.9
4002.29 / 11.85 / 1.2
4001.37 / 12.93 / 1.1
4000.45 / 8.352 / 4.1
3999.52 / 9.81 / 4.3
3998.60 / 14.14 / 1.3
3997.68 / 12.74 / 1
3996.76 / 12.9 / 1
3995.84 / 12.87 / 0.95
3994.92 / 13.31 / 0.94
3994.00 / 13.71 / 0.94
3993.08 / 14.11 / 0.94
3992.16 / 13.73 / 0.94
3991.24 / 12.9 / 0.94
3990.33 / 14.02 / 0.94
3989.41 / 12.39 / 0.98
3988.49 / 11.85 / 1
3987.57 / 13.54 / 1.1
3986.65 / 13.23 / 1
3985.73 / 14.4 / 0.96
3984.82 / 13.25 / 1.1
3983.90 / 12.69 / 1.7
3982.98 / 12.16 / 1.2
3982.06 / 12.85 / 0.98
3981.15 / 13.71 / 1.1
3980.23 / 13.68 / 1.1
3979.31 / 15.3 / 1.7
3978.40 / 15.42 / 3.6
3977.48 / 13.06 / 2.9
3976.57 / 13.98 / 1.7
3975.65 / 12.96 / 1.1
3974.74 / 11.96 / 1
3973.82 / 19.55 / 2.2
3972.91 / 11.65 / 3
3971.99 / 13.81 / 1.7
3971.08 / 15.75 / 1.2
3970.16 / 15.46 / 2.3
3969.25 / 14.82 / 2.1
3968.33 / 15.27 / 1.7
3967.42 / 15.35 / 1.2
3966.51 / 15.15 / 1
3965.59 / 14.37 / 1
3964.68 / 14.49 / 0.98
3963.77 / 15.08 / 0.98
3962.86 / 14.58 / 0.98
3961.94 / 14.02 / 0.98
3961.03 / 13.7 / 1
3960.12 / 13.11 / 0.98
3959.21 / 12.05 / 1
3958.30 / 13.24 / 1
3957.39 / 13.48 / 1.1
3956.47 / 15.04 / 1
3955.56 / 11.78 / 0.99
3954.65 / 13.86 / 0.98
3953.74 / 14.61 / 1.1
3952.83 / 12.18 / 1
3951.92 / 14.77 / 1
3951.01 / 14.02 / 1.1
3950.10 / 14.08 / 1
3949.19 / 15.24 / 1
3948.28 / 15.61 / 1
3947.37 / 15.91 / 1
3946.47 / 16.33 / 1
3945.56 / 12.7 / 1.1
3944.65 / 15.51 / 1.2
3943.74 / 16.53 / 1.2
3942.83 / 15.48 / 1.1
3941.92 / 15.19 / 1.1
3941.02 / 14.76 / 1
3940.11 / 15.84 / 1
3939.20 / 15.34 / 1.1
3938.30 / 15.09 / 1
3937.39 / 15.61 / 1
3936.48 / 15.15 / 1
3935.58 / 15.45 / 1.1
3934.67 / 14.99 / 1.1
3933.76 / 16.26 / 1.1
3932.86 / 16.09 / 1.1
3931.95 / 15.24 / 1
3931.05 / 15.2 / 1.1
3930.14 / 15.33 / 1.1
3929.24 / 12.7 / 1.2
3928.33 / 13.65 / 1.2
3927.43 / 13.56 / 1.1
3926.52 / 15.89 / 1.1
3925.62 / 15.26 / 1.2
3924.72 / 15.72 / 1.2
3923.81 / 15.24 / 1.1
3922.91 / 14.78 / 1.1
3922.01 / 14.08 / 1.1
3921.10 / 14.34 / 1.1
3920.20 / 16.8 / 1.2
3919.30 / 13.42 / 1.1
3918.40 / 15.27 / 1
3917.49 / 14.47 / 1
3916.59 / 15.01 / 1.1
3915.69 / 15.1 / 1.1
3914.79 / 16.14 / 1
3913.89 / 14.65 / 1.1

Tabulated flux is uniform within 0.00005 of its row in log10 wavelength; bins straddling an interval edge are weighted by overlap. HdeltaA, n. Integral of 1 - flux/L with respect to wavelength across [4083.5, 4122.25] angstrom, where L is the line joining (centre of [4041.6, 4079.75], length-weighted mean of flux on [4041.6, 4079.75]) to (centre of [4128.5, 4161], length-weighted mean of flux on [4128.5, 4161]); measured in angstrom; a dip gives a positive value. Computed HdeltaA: -3.6 angstrom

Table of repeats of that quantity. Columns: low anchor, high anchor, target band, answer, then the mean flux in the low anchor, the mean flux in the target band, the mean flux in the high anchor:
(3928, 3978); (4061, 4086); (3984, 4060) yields 5.9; 14.6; 12.8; 13.4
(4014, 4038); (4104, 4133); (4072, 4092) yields 0.3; 13.1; 13.2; 13.7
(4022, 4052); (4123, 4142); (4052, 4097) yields -0.8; 13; 13.1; 12.7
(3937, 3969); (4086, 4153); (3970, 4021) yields 3.9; 14.6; 13.1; 13.2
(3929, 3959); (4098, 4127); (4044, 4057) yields 1.5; 14.8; 12.6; 13.9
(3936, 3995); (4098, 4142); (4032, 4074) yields 1.9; 14.2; 13.1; 13.4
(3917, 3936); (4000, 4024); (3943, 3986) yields -1.0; 14.9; 14.2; 12.6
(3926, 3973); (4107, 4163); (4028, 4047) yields 0.4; 14.6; 13.4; 12.7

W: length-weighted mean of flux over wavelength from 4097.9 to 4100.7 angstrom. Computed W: 14.6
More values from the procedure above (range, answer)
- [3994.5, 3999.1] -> 13.2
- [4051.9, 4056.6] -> 12.1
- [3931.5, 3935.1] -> 15.6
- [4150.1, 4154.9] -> 12.2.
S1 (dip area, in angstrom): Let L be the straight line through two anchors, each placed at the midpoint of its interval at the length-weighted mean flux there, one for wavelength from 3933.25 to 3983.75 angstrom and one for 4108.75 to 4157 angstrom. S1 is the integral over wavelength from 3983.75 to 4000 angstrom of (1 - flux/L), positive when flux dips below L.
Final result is 1.2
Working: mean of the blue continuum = 14.5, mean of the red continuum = 12.7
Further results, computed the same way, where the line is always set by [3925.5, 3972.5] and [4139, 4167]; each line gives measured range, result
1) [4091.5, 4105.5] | -1.4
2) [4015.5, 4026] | 0.8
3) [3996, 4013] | 2.2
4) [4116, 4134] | -1.4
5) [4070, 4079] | -0.3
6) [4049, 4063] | 0.9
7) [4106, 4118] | -1.2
